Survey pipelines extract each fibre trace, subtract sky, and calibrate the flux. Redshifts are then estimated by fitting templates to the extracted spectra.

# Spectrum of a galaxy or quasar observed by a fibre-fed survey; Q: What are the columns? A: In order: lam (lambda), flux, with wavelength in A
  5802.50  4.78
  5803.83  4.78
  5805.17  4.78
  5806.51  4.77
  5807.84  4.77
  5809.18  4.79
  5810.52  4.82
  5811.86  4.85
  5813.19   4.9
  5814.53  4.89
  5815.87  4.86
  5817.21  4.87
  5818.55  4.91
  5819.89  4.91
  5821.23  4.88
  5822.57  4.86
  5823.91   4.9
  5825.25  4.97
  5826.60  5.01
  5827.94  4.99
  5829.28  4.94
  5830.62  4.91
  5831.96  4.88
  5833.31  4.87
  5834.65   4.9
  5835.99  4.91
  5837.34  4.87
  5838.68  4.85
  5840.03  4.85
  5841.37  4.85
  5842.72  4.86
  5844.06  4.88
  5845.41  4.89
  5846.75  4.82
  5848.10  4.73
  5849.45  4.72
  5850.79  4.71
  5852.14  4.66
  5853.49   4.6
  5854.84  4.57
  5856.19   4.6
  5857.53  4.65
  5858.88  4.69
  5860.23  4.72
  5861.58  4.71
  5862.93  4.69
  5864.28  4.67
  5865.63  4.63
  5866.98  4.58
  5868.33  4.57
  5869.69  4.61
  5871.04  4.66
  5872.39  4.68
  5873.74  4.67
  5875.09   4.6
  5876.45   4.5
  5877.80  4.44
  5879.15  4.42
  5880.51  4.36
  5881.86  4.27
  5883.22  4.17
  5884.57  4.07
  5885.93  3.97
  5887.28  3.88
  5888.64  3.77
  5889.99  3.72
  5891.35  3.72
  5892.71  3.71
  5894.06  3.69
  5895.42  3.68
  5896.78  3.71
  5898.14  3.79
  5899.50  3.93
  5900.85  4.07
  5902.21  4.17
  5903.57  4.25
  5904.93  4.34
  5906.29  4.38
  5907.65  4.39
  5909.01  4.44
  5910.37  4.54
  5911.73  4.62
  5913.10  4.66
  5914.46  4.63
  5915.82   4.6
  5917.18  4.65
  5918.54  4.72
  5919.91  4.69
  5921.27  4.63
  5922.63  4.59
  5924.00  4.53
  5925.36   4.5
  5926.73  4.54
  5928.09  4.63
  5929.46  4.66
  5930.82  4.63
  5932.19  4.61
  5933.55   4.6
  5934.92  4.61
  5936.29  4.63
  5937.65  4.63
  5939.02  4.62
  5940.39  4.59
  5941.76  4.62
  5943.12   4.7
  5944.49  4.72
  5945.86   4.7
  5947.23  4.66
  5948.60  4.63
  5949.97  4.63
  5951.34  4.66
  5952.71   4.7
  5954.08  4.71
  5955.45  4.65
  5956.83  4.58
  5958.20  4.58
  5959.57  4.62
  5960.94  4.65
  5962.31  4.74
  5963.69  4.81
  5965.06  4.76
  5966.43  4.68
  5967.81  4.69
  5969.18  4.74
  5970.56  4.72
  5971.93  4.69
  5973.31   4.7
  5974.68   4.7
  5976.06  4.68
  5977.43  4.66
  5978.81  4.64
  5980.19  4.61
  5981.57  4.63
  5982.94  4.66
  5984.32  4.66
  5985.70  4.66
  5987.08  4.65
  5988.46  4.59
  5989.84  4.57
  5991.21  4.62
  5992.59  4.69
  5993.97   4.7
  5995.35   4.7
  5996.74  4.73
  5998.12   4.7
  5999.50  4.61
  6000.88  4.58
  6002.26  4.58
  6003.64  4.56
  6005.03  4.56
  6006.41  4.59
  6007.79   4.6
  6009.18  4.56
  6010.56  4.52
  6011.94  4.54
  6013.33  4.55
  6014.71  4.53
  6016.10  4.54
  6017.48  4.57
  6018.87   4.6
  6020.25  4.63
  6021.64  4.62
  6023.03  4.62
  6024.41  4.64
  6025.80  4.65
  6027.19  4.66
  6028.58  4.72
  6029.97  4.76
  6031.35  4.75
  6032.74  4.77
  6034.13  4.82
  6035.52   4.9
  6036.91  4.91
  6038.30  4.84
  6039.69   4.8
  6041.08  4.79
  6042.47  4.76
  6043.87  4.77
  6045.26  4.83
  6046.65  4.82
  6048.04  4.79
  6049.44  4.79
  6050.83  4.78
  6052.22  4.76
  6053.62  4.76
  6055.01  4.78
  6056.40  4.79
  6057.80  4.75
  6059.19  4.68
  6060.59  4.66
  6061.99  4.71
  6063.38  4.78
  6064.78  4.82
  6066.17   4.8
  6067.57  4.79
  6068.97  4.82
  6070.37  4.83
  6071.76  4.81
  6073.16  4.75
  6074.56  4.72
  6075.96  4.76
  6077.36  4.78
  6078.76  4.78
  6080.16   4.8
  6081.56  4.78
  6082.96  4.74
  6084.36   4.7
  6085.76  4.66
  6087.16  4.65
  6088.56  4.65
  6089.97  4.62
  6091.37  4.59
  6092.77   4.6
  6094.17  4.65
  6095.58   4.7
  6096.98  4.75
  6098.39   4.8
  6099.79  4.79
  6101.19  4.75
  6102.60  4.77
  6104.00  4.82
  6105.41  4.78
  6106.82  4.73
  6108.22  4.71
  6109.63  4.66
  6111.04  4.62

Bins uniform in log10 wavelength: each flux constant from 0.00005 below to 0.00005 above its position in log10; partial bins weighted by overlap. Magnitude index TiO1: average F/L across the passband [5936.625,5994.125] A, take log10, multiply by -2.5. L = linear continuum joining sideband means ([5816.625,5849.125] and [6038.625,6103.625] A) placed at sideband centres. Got 0.03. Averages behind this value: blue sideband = 4.89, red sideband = 4.75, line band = 4.66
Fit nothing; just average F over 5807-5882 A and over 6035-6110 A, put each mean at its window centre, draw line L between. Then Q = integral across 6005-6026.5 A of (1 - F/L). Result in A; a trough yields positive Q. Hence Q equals 0.8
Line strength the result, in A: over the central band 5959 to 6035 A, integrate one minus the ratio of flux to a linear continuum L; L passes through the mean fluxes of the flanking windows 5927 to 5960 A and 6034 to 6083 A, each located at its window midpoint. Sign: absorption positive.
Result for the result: 0.9 A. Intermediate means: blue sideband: 4.64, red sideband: 4.78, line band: 4.65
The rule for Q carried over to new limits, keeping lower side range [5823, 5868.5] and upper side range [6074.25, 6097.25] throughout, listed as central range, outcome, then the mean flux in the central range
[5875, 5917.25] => 5.2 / 4.18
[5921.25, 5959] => 1.0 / 4.63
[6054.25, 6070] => -0.2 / 4.76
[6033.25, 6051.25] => -0.4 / 4.81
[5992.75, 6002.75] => 0.2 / 4.66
